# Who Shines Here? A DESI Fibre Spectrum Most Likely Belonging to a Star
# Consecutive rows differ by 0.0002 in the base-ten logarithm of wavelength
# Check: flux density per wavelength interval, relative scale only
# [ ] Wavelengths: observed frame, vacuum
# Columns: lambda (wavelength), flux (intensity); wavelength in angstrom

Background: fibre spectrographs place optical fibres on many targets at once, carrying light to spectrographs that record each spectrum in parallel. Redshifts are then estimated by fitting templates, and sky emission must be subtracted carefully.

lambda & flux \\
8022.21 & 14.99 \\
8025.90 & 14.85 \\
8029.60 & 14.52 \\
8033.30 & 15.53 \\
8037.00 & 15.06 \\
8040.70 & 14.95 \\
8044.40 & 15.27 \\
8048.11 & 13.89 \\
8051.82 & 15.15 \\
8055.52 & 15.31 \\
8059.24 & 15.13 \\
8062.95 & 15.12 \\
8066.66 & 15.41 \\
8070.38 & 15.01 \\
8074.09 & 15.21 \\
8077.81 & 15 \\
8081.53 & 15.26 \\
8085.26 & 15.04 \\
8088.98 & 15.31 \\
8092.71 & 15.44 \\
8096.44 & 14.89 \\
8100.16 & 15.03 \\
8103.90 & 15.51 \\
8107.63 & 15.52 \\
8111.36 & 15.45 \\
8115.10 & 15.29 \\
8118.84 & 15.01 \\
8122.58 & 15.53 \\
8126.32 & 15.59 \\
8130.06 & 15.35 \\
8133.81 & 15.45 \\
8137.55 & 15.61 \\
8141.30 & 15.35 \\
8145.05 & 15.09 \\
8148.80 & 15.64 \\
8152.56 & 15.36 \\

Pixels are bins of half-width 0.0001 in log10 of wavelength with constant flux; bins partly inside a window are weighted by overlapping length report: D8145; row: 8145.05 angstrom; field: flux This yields 15.09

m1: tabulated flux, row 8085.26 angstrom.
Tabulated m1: 15.04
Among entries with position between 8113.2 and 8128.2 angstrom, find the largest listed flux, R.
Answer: 15.59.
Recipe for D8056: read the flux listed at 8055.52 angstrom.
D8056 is 15.31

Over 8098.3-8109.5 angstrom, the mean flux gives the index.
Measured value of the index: 15.4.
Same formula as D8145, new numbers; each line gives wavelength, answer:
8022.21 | 14.99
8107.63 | 15.52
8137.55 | 15.61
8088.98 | 15.31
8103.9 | 15.51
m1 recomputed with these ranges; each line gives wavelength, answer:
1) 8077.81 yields 15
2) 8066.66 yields 15.41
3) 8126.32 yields 15.59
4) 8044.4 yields 15.27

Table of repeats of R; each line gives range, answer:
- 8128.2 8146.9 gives 15.61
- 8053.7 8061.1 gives 15.31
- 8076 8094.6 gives 15.44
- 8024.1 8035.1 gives 15.53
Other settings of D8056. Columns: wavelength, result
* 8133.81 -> 15.45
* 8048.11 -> 13.89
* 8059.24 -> 15.13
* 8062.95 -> 15.12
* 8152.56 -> 15.36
